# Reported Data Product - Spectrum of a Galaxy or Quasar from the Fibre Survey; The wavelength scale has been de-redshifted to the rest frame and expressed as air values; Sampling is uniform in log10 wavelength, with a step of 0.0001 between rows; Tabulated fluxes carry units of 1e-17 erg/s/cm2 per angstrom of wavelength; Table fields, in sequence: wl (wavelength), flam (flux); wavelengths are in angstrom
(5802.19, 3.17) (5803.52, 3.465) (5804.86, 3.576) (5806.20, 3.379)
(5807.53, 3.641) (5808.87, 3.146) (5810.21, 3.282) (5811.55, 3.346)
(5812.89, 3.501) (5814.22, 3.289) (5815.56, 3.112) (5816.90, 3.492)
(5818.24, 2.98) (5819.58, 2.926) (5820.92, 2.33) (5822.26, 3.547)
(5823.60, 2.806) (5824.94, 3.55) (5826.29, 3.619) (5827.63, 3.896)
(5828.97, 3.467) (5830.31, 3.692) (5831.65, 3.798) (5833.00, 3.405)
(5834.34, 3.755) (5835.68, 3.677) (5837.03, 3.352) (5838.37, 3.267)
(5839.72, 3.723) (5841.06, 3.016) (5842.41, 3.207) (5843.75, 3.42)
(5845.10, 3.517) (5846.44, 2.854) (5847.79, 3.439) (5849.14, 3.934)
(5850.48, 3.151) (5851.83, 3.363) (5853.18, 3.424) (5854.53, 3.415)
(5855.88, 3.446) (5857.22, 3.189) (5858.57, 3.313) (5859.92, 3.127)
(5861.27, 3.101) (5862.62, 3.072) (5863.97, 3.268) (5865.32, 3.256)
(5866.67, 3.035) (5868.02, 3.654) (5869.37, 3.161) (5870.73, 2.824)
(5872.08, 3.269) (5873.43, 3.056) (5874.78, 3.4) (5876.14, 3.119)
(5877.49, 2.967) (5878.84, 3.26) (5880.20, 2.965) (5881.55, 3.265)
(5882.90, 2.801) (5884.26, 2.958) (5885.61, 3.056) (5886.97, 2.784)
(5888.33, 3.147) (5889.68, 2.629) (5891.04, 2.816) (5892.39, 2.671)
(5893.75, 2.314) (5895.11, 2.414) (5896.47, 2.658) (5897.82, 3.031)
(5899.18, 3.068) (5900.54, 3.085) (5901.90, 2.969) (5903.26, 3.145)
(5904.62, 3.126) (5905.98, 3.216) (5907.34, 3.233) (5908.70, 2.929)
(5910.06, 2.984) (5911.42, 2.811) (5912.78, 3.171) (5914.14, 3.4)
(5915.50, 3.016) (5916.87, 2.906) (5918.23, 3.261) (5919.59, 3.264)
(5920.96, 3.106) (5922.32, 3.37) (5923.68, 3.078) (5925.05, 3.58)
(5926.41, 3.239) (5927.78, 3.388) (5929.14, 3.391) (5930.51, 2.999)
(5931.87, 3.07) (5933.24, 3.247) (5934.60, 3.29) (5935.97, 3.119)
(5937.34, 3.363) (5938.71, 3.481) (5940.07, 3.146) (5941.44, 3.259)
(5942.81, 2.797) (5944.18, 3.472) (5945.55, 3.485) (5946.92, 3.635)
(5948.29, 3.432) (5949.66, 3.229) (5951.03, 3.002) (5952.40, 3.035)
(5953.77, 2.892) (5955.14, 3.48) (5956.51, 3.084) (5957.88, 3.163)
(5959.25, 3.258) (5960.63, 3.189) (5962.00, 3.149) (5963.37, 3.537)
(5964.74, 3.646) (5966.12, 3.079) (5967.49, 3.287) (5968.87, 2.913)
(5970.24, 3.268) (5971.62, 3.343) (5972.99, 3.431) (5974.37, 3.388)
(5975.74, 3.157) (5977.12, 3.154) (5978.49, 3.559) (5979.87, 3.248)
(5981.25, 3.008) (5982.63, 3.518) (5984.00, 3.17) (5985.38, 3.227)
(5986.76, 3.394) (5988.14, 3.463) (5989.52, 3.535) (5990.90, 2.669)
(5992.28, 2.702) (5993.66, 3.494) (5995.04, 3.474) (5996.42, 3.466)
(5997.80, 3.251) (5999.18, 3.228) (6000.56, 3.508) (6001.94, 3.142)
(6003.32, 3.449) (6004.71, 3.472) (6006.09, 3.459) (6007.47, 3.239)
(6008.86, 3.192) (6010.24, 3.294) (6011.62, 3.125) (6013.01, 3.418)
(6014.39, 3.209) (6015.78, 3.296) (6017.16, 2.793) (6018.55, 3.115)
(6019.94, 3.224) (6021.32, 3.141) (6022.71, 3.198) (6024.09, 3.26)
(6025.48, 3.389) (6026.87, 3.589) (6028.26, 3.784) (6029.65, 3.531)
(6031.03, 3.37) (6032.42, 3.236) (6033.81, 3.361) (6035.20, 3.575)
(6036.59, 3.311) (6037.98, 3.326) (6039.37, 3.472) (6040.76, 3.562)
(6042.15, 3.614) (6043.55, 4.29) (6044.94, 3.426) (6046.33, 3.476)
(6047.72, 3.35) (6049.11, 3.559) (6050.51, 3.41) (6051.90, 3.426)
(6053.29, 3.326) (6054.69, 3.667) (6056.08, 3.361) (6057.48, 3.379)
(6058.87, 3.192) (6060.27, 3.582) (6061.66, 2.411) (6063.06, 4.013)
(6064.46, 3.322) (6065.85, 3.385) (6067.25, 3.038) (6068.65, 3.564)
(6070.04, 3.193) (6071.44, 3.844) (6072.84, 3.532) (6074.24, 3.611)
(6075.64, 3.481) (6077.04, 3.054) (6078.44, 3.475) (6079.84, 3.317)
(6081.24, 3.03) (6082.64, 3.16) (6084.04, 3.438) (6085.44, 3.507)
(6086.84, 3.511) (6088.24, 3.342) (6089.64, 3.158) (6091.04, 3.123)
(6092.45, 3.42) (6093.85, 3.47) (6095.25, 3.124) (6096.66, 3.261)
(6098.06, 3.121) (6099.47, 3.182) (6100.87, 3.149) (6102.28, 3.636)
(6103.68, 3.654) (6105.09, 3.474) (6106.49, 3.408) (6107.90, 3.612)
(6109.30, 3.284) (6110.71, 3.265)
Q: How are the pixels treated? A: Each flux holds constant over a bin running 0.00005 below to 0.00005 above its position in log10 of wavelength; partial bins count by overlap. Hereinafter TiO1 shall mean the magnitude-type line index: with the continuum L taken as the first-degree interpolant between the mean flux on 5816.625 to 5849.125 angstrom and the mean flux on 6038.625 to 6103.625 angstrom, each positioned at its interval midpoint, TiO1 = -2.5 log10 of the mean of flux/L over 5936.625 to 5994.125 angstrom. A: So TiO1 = 0.042 mag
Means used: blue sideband 3.37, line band 3.25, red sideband 3.39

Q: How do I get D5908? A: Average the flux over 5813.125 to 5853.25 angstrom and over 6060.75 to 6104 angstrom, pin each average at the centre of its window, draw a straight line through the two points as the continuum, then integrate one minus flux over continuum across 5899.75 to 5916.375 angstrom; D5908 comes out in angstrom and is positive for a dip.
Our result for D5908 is 1.34 angstrom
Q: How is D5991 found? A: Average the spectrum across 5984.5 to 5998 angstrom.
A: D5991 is 3.27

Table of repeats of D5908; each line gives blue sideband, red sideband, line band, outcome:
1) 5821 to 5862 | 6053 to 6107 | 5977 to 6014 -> 0.9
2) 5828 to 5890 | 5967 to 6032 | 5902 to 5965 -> 1.2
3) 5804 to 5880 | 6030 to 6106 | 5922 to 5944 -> 0.7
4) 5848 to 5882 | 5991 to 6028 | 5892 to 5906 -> 1.6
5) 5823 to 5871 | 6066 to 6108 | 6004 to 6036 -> 0.4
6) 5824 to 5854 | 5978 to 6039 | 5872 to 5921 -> 5.9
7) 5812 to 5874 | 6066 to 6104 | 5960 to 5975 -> 0.2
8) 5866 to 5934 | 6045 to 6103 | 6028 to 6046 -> -1.2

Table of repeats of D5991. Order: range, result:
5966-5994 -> 3.24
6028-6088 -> 3.43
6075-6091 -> 3.31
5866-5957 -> 3.11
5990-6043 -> 3.32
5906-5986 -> 3.23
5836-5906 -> 3.13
